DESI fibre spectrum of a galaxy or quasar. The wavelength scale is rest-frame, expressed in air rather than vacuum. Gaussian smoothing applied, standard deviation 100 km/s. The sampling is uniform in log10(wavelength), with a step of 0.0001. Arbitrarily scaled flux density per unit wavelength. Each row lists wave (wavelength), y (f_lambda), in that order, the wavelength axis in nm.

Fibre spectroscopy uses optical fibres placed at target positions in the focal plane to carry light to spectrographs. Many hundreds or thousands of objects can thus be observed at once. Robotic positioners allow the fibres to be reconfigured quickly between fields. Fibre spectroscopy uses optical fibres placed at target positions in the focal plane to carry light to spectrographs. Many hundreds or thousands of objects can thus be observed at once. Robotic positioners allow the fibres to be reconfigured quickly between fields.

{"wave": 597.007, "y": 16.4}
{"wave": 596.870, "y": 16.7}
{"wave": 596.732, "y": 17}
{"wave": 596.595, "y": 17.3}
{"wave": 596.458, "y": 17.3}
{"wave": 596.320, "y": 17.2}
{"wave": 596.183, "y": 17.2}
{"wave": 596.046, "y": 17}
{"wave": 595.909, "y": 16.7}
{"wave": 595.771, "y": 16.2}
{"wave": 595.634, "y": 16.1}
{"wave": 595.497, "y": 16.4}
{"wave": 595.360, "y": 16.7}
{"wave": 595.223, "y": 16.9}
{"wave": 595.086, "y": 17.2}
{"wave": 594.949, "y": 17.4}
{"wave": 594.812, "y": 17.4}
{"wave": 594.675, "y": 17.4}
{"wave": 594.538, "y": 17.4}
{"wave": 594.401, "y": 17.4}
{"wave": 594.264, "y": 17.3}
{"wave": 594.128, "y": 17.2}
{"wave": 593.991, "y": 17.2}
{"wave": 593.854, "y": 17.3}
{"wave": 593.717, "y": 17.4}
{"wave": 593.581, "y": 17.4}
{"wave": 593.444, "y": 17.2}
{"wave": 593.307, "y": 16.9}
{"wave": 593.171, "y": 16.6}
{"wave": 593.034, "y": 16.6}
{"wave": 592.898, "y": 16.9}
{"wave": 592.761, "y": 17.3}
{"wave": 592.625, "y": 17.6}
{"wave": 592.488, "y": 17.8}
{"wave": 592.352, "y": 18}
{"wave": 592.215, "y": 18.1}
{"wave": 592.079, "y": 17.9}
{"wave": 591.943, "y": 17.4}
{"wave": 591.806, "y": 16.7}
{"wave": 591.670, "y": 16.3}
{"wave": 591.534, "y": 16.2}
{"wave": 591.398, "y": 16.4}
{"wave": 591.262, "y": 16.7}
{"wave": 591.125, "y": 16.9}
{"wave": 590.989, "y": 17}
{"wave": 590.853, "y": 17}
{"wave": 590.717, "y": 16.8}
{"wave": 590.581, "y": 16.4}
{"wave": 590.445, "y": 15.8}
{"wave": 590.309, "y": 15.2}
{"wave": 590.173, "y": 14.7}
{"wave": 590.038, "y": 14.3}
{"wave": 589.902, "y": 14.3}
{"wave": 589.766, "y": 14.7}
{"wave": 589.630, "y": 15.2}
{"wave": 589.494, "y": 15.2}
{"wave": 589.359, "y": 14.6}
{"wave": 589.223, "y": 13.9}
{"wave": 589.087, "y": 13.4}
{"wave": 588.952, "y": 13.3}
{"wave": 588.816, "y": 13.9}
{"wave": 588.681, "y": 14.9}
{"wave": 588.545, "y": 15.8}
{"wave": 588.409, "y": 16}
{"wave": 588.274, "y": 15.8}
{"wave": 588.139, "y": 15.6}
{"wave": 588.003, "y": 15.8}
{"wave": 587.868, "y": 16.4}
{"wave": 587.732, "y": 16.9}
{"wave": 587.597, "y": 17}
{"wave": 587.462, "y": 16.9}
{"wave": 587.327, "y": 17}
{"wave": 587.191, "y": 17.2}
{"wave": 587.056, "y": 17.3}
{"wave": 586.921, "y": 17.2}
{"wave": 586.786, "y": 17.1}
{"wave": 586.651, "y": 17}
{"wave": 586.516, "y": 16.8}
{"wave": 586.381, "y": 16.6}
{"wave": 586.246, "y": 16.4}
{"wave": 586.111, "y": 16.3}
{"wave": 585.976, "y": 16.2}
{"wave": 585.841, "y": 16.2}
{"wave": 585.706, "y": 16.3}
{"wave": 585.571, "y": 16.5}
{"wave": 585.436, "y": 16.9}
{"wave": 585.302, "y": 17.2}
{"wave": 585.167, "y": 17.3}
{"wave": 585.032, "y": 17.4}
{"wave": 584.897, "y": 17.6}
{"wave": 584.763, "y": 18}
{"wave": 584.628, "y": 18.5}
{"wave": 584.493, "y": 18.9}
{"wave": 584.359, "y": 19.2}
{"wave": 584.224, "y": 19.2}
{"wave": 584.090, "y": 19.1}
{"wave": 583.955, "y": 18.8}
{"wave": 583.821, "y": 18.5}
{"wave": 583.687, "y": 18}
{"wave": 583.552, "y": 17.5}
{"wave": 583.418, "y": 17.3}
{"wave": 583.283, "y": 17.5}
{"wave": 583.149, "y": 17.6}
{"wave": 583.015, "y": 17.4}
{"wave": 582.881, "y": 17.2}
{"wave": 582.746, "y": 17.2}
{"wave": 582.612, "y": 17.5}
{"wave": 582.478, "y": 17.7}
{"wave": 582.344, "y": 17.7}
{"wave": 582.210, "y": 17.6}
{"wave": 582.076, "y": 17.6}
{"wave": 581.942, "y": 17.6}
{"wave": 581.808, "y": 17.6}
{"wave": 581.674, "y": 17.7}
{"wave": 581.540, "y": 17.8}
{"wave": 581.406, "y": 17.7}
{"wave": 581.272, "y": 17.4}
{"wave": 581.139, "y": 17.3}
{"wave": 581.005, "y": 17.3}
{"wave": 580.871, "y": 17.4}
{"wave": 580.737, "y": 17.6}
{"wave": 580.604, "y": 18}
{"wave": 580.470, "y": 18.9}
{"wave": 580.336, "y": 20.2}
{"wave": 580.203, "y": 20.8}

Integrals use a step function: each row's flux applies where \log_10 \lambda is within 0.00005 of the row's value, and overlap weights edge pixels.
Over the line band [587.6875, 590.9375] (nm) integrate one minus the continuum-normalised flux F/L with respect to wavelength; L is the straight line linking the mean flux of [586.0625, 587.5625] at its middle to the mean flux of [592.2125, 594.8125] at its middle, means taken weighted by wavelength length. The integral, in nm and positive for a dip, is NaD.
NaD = 0.34 nm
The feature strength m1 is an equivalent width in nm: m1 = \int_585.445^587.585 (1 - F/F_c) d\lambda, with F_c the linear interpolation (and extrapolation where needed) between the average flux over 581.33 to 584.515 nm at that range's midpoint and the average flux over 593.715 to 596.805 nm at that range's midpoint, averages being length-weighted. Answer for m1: 0.11 nm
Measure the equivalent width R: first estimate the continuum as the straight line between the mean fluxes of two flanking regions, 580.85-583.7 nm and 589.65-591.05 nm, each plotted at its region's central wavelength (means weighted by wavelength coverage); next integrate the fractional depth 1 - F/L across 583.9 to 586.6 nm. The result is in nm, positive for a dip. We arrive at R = -0.10 nm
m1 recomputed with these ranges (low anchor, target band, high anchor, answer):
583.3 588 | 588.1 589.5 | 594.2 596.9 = 0.20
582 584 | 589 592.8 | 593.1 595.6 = 0.26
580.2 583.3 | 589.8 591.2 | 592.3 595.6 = 0.12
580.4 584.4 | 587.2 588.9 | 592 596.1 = 0.14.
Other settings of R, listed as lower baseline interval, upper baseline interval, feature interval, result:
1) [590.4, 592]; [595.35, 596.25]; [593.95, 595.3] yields -0.05 nm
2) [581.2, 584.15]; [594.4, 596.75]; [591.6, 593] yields -0.02 nm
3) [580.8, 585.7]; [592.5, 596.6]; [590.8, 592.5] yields 0.02 nm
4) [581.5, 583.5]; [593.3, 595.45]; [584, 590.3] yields 0.39 nm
